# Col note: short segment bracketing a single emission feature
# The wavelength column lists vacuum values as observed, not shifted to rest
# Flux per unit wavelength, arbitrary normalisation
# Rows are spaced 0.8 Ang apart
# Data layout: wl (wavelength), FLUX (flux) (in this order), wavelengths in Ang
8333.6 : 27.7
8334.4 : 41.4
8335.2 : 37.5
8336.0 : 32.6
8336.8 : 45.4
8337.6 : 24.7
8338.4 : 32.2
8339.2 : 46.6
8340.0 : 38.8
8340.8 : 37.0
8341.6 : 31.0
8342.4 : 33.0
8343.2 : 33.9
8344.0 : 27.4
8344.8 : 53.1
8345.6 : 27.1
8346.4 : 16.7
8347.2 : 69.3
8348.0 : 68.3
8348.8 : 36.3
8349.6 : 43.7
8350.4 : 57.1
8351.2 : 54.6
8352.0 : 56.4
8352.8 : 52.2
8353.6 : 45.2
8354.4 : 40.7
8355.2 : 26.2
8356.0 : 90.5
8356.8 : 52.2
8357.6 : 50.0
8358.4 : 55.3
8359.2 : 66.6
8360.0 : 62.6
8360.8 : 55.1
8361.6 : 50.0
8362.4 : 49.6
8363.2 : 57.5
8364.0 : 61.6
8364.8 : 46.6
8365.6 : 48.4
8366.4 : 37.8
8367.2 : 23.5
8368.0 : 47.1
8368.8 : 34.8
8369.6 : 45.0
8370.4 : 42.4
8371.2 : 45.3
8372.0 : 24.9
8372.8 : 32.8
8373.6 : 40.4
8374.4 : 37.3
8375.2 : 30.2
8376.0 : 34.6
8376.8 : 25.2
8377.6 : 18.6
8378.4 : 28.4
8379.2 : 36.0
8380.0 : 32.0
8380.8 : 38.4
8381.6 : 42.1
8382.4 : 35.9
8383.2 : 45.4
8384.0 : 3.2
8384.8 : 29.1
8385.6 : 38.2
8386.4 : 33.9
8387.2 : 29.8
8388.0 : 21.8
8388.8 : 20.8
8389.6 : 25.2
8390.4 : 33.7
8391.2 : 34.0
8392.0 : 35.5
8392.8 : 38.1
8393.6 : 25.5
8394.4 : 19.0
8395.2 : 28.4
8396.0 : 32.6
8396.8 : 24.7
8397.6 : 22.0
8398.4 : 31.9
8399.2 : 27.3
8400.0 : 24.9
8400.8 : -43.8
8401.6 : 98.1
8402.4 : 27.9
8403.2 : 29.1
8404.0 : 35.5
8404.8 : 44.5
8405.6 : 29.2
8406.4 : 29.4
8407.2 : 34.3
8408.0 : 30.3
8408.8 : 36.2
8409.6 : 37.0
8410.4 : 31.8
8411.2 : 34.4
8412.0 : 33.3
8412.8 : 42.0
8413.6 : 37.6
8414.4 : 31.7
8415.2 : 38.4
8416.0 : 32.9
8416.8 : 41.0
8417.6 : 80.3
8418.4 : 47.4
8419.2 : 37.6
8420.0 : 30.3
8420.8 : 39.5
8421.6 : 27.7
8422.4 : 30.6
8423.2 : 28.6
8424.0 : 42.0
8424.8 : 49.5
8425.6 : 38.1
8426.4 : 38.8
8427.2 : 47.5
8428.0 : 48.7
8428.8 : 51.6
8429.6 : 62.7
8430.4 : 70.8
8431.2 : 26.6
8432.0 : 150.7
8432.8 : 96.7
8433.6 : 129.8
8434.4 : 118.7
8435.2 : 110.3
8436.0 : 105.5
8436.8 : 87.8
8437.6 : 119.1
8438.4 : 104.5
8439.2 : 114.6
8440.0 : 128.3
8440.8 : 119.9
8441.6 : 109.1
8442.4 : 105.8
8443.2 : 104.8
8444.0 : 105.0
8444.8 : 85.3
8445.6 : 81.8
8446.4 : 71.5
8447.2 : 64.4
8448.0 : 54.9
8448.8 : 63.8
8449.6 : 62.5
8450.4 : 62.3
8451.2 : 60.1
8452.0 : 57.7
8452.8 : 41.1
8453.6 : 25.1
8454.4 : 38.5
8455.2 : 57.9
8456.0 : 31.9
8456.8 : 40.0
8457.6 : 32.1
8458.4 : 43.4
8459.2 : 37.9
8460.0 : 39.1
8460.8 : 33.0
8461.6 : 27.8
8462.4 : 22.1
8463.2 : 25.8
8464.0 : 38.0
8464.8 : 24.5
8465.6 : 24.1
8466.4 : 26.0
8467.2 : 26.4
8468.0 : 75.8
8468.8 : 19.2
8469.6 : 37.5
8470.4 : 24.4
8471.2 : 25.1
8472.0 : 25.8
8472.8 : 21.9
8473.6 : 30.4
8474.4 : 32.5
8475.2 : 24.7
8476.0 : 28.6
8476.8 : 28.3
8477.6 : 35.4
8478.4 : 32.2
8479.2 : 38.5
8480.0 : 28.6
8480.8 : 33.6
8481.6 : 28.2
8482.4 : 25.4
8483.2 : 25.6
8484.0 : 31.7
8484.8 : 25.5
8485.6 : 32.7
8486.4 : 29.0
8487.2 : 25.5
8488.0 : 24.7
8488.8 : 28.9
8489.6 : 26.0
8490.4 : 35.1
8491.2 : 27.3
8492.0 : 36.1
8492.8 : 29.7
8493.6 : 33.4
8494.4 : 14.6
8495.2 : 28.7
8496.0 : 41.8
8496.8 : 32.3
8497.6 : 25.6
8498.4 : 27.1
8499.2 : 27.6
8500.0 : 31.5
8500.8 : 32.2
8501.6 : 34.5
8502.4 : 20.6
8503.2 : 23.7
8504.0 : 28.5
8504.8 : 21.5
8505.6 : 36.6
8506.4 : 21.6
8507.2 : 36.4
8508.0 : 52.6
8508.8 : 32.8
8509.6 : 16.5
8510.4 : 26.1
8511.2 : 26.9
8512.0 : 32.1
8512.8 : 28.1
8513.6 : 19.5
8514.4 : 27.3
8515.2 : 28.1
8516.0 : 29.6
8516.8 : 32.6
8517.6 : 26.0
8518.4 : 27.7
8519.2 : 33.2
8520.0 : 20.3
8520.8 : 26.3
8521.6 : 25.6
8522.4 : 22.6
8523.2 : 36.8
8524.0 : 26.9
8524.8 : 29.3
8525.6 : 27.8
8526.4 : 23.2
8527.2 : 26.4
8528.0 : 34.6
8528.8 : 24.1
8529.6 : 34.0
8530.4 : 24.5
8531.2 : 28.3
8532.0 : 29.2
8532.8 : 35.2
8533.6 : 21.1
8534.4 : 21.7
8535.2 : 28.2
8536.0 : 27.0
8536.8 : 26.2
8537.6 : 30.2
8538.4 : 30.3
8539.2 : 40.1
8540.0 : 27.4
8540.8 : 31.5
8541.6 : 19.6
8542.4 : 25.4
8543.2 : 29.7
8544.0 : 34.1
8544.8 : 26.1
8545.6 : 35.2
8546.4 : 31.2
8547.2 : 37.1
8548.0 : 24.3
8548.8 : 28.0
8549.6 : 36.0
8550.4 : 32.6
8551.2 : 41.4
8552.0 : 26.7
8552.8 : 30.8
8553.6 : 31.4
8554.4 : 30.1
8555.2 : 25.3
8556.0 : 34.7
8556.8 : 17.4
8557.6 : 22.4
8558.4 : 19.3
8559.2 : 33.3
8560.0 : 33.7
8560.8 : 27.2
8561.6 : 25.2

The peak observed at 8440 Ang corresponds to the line [O III] 5007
